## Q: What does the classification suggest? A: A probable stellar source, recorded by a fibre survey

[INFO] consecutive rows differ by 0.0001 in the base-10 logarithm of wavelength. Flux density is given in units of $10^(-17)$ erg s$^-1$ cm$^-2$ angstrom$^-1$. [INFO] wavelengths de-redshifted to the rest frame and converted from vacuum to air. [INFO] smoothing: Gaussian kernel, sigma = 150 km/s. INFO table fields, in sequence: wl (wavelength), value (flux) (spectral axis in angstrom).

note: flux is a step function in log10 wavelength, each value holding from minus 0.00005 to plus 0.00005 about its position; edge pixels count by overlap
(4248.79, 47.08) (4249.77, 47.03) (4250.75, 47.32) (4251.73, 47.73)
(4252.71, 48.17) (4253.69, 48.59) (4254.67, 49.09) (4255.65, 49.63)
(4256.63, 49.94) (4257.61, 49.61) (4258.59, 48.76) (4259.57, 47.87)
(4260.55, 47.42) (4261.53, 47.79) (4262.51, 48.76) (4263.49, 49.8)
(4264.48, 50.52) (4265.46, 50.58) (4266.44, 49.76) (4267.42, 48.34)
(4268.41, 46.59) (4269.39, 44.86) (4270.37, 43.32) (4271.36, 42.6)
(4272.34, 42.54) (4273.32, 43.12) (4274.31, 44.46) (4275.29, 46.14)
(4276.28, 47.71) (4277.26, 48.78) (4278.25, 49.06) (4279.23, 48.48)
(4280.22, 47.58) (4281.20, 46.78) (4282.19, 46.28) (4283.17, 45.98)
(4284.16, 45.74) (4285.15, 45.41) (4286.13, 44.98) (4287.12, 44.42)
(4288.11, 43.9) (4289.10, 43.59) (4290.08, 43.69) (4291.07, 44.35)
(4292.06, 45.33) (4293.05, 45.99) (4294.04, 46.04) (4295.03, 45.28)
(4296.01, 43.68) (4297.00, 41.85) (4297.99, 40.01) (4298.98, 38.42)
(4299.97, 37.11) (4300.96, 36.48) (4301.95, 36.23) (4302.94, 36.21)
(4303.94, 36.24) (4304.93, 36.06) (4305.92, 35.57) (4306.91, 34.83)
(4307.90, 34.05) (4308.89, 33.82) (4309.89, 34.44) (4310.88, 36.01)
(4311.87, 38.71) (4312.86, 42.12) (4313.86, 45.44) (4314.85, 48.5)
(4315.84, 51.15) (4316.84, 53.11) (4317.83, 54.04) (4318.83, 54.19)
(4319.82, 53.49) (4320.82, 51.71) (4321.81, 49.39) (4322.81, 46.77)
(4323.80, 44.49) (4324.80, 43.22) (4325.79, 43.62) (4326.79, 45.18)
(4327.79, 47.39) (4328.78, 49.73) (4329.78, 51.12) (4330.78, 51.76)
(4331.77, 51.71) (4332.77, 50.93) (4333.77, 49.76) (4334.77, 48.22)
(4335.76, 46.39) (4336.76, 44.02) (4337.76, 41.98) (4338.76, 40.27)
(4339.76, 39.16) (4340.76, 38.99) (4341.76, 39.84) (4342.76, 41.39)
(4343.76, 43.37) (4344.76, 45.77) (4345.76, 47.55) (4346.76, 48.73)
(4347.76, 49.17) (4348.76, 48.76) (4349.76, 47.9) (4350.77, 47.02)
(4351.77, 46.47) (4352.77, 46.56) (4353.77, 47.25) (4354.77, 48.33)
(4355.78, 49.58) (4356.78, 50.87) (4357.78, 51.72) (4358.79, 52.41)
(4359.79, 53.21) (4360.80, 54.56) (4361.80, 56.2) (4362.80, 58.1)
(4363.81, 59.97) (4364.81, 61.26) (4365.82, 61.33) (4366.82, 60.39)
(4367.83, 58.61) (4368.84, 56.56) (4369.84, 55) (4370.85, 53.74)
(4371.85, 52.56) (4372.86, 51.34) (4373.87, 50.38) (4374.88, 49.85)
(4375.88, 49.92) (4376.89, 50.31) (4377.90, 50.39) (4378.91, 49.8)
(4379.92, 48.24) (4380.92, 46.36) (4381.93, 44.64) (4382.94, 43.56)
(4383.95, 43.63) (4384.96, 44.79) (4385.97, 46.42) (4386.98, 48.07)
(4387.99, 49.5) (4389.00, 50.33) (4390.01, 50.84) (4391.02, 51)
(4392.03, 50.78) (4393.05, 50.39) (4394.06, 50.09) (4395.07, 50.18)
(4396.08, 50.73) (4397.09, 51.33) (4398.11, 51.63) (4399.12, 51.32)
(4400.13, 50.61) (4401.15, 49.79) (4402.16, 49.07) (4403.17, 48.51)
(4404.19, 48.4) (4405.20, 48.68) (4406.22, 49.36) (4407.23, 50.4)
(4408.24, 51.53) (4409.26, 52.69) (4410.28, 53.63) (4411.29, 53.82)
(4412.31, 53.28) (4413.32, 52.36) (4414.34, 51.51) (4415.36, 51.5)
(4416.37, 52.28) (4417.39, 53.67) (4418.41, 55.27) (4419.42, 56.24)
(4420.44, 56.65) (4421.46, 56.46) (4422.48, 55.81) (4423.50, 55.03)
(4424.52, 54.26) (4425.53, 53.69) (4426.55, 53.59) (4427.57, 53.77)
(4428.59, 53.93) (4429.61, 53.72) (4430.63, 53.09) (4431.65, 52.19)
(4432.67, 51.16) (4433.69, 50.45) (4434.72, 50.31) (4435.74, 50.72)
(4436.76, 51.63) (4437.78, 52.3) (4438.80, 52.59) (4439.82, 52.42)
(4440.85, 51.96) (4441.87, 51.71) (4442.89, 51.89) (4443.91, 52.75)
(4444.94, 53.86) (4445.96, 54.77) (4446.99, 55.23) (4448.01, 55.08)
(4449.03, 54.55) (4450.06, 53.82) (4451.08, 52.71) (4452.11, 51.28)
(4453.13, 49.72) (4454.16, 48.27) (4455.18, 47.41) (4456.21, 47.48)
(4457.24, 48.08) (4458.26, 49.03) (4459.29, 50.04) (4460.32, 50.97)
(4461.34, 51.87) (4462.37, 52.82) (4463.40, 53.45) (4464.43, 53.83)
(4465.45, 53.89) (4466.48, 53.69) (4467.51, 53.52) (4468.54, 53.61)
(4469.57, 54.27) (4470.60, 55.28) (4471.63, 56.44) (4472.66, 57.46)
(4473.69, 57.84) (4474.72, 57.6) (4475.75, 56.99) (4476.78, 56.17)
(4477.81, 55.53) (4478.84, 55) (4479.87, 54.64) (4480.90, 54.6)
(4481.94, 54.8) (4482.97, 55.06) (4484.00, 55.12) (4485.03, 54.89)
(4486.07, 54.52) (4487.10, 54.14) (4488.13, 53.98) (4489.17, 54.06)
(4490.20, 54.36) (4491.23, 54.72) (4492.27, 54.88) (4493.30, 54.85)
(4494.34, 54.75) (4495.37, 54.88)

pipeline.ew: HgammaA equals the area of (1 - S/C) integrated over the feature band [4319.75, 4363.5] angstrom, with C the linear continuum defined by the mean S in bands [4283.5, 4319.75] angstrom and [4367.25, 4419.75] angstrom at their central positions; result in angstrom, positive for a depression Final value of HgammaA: -1.8 angstrom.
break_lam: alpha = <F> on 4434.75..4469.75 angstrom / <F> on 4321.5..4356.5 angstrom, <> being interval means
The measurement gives 1.12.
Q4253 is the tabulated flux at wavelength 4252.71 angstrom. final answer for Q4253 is 48.17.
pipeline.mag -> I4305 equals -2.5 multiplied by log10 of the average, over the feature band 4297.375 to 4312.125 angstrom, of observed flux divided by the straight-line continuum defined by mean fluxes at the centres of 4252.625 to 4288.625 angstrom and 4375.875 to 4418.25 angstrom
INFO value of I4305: 0.30 mag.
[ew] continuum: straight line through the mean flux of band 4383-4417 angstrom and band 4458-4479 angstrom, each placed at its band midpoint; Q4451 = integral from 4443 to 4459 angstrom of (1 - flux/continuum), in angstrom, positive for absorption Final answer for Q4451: 0.5 angstrom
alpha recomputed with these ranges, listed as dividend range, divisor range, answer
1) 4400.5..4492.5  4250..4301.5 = 1.15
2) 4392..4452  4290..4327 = 1.22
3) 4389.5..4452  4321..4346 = 1.14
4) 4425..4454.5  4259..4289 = 1.13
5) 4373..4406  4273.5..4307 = 1.14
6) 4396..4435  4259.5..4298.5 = 1.14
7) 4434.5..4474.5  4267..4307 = 1.21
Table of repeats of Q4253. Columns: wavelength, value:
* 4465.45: 53.89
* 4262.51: 48.76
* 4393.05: 50.39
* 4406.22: 49.36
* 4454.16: 48.27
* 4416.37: 52.28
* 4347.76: 49.17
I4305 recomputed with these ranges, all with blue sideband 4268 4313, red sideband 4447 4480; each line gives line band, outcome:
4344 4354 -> -0.034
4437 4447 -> -0.019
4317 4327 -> -0.108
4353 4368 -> -0.171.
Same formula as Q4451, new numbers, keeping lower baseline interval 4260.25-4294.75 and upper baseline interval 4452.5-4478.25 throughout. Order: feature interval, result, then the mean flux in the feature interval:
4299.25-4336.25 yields 2.7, 44.3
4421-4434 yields -0.5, 53.7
